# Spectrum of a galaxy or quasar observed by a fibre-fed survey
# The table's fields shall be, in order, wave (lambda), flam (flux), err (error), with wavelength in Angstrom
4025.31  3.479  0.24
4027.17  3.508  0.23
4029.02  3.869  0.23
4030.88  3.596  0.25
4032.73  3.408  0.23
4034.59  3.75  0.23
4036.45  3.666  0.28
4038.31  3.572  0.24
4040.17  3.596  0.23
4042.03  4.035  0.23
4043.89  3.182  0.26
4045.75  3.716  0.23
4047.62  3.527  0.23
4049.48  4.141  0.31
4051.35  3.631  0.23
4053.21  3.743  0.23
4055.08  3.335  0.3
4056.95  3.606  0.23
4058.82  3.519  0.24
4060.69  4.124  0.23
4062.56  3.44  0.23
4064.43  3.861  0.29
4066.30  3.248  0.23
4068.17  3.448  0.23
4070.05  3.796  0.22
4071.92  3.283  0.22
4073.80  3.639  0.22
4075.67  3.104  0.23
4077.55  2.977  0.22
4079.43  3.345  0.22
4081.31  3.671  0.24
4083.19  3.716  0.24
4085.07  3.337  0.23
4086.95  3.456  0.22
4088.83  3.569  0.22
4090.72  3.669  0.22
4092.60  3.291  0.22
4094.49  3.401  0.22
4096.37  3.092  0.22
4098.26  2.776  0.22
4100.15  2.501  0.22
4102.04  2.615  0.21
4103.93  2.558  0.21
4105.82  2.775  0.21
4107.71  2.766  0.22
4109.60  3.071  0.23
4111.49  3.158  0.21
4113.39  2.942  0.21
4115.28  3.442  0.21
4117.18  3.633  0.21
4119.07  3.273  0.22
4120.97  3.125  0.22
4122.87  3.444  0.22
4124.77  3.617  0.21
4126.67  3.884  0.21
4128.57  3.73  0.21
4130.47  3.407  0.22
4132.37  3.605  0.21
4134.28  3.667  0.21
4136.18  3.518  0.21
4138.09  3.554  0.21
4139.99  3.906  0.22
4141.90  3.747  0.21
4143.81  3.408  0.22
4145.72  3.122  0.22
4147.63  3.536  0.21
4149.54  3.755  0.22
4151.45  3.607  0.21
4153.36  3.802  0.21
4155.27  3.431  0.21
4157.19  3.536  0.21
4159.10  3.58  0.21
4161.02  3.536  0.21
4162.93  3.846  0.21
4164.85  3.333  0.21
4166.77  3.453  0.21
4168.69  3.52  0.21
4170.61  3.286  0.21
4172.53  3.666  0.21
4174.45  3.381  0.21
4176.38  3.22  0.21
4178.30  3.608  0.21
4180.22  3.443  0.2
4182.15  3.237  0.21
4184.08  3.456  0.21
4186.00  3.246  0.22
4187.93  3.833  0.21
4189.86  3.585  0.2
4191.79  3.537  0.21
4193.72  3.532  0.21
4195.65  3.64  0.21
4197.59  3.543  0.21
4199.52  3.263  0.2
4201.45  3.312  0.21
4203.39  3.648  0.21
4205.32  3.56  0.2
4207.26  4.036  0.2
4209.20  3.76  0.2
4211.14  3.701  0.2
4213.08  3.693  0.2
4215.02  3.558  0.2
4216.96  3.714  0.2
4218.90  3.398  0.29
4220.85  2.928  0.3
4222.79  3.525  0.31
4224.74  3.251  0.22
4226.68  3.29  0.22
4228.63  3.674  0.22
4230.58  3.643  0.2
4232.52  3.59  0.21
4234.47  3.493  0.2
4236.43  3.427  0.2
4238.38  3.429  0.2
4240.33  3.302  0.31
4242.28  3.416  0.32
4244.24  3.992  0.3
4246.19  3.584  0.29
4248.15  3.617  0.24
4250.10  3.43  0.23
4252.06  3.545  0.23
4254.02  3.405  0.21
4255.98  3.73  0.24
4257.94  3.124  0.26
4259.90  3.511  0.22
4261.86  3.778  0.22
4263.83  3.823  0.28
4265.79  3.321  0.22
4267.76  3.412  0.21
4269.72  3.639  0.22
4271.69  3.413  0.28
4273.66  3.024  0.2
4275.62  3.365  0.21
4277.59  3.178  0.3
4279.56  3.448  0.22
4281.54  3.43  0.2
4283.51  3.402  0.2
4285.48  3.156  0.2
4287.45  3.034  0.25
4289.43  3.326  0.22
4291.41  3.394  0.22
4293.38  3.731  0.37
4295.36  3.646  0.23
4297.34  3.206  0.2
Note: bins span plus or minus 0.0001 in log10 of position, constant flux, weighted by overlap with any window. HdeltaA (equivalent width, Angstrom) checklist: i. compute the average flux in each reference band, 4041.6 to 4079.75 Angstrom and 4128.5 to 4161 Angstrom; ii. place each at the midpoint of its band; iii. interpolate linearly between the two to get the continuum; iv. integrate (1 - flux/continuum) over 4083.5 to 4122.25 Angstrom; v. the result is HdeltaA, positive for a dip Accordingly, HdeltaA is 4.7 Angstrom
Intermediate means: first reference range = 3.55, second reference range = 3.58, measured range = 3.13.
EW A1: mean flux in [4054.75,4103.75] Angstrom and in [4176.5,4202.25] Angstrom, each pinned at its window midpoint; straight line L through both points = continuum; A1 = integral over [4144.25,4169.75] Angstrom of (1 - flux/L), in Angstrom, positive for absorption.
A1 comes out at -0.73 Angstrom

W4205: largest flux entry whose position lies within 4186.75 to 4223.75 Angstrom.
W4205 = 4.036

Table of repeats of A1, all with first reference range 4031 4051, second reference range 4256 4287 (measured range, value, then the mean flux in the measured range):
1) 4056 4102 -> 2.81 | 3.39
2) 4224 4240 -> -0.10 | 3.47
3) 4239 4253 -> -0.48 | 3.55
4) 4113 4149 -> 0.44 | 3.51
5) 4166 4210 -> -0.19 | 3.51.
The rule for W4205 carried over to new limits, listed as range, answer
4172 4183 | 3.666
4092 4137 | 3.884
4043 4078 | 4.141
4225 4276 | 3.992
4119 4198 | 3.906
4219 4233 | 3.674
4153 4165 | 3.846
